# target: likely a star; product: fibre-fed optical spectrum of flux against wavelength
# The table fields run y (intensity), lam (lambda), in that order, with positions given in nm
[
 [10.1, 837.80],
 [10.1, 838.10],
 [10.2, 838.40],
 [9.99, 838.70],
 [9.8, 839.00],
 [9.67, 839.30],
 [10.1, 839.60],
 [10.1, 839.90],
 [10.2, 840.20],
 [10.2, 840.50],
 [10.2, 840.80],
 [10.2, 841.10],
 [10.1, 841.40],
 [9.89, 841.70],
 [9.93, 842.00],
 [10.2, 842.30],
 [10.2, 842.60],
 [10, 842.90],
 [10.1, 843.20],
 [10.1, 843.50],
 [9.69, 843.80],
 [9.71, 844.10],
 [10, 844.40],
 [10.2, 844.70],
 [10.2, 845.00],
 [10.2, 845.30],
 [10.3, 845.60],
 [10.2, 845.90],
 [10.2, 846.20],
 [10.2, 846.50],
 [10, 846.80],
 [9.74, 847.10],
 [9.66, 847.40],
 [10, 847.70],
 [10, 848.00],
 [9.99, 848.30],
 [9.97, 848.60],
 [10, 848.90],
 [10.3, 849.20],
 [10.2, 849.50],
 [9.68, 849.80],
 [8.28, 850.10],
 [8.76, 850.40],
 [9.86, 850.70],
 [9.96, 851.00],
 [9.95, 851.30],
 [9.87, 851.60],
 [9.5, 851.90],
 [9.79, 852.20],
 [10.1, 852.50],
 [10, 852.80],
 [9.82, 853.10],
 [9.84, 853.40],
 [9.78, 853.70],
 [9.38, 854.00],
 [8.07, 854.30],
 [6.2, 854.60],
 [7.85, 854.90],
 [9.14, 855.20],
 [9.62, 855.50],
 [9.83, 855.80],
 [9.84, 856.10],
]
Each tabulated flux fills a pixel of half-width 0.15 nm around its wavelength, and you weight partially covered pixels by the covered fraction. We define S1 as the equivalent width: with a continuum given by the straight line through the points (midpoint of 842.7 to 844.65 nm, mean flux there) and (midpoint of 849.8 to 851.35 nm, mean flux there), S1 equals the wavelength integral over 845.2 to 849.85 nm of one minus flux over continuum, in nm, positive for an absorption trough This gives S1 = -0.21 nm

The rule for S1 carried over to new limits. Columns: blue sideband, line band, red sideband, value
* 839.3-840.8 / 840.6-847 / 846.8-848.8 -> -0.05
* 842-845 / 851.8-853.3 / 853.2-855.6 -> -0.15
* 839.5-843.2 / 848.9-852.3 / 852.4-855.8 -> -0.11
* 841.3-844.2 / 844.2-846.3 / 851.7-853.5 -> -0.05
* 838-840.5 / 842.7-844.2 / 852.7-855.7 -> -0.03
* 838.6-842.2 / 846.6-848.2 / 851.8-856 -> -0.05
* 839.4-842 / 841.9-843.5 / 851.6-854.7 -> -0.02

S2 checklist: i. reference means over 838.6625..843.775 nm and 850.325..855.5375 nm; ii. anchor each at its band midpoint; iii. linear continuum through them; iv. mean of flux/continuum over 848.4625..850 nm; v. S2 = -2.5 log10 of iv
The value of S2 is -0.05 mag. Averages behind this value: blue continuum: 10.1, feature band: 9.97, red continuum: 9.31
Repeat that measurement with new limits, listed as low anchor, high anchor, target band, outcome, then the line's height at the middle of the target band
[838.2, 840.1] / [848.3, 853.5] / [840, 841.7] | -0.02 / 9.95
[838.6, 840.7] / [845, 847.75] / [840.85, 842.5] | -0.01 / 10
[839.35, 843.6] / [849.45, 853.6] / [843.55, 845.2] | 0.00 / 9.98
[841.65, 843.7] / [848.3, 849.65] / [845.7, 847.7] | 0.01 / 10.1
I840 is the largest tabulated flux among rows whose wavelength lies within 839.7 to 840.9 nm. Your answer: 10.2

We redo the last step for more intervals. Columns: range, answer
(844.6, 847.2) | 10.3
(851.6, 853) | 10.1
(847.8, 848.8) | 10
